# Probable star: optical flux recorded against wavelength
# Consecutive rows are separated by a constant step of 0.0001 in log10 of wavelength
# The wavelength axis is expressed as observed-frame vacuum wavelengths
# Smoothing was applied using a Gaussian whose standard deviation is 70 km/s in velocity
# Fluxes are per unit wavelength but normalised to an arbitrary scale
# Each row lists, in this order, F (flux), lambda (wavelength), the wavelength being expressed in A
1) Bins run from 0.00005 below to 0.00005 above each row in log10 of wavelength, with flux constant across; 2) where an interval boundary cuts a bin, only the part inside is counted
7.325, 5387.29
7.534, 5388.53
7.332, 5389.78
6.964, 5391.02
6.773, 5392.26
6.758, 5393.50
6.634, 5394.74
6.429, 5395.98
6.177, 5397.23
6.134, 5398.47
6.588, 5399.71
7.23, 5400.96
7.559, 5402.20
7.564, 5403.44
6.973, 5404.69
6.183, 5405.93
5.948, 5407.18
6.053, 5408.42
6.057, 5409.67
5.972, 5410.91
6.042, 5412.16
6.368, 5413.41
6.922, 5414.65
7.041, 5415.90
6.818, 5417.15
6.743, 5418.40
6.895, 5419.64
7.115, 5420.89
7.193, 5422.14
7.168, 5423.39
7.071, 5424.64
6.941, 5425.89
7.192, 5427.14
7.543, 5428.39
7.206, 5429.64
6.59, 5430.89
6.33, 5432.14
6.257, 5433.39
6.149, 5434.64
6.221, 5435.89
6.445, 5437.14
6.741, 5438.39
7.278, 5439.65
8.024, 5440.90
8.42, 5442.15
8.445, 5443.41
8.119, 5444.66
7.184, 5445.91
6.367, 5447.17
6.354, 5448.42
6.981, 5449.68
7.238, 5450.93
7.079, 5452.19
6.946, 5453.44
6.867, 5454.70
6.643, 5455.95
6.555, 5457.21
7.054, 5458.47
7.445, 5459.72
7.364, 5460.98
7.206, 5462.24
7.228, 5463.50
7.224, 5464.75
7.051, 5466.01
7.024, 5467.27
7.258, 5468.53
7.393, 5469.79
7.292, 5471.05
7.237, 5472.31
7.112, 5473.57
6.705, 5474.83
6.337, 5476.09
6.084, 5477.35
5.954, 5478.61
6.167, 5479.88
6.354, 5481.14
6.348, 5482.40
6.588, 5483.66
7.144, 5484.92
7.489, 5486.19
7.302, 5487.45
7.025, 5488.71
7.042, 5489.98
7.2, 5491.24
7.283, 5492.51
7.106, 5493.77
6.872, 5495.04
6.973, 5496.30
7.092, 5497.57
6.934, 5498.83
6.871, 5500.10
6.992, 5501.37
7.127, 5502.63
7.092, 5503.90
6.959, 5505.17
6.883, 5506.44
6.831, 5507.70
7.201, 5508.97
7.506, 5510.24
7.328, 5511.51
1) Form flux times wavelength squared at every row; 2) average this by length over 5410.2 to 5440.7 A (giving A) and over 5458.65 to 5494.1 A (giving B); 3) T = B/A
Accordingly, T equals 1.0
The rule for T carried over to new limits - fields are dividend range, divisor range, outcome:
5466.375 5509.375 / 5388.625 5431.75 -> 1.05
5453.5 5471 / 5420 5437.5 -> 1.05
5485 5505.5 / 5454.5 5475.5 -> 1.01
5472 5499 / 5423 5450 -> 0.99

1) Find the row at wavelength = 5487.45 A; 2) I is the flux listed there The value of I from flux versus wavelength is 7.302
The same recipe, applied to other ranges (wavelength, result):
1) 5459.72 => 7.445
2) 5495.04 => 6.872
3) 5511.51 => 7.328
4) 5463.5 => 7.228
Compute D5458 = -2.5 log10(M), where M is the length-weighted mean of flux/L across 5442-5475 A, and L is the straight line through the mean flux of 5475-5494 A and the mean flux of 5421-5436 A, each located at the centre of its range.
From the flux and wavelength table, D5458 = -0.06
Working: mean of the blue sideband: 6.85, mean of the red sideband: 6.75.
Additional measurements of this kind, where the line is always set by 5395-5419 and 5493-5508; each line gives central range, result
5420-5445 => -0.067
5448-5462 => -0.030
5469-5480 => 0.023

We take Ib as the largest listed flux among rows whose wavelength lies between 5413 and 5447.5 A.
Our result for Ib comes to 8.445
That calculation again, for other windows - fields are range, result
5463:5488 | 7.489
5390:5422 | 7.564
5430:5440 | 7.278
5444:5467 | 8.119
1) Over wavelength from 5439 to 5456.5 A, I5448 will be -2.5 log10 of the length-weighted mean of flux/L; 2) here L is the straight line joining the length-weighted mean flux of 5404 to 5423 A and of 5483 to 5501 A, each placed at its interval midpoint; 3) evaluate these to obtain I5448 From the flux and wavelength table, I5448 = -0.08 mag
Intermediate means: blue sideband 6.56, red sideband 7.06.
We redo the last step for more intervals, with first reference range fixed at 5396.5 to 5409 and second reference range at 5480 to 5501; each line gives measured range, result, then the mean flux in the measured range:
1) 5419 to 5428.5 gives -0.06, 7.12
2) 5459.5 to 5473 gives -0.06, 7.24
